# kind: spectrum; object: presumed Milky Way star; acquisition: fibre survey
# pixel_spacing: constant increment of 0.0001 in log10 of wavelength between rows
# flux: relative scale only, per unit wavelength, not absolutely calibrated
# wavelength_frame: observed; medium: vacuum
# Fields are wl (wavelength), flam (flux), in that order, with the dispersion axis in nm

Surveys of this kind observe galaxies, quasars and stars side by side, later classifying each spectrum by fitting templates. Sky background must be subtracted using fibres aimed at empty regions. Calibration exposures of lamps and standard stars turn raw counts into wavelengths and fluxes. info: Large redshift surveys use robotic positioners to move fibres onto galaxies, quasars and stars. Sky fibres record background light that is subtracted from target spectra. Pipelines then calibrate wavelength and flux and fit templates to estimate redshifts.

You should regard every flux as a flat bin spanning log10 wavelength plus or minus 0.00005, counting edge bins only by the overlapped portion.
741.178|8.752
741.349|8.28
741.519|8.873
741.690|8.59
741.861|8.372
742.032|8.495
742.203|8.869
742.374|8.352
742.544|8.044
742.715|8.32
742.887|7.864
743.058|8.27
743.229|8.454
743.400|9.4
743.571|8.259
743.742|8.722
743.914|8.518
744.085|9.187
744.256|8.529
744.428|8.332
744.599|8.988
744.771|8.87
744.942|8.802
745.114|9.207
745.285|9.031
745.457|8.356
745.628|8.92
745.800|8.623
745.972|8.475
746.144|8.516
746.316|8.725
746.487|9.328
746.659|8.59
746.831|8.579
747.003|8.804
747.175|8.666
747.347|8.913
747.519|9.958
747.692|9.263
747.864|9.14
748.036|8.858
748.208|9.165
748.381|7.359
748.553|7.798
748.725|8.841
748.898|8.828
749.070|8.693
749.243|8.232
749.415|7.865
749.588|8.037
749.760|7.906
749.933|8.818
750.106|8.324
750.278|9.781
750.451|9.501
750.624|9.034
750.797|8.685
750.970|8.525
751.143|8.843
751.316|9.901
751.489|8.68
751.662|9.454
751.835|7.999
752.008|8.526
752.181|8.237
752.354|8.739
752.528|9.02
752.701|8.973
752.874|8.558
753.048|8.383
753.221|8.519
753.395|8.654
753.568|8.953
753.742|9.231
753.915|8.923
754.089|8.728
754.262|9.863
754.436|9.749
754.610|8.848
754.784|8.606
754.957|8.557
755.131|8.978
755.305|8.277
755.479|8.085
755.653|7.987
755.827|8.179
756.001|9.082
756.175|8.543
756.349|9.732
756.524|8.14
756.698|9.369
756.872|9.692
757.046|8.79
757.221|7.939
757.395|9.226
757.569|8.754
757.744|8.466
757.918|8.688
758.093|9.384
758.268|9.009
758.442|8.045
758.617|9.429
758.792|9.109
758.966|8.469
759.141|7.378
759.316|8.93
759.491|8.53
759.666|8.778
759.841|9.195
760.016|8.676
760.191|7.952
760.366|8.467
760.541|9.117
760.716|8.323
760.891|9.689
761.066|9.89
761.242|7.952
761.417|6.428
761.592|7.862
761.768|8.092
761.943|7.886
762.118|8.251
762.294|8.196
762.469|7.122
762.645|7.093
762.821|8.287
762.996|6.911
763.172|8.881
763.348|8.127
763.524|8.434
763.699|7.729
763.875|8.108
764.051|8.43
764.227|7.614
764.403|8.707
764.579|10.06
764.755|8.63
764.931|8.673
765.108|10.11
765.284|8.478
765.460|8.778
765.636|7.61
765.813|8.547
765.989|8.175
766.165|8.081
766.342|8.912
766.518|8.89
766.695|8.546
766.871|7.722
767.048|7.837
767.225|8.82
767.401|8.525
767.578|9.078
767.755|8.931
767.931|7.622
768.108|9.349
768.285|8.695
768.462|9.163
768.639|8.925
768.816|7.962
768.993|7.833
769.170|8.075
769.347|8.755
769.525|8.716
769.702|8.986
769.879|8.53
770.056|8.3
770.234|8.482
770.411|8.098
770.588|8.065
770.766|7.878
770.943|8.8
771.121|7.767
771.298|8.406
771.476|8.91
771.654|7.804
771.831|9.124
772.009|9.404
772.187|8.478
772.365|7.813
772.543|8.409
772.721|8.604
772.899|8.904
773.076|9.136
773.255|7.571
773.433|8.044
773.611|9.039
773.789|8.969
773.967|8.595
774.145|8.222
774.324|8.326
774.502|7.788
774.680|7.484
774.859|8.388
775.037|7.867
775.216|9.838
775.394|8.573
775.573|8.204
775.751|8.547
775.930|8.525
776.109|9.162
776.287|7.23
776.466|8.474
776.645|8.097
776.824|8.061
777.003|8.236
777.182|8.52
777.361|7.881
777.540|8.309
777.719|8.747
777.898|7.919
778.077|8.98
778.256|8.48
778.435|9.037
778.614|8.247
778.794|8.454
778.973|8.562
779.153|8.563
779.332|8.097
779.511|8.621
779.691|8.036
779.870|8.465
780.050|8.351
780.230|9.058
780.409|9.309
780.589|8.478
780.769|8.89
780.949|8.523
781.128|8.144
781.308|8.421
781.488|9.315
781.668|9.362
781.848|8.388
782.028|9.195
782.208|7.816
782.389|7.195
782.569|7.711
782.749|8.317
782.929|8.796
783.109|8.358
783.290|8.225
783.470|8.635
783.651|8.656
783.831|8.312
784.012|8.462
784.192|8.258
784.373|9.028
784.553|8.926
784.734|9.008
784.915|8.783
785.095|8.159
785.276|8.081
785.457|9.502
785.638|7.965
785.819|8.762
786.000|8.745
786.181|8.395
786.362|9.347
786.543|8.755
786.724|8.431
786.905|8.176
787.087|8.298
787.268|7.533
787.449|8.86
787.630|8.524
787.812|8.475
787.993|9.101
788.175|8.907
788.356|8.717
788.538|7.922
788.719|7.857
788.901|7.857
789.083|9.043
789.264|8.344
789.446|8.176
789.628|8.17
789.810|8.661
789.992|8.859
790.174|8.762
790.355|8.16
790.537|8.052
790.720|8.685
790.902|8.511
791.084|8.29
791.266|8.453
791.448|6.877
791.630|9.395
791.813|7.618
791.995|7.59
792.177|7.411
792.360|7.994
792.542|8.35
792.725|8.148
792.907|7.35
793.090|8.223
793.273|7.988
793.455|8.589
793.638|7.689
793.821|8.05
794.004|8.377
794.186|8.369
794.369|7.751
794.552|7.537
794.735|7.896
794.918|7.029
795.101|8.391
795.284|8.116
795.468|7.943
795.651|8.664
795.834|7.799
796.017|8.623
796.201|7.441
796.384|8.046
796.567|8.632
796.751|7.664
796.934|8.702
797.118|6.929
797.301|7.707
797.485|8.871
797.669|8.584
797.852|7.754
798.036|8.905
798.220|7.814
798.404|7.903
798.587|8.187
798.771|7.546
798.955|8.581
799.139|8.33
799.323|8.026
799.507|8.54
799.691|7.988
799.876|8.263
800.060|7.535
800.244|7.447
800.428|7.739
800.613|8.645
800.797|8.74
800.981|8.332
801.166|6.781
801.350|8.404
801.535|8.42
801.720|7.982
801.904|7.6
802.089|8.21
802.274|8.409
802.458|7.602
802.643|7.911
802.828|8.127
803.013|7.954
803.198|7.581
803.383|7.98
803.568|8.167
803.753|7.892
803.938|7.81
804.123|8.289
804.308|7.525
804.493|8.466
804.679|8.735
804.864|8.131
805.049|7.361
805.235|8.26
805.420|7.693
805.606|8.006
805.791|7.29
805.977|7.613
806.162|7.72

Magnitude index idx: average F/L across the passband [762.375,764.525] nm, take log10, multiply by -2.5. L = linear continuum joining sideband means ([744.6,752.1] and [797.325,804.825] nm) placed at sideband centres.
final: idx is 0.08 mag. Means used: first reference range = 8.76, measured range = 7.99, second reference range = 8.09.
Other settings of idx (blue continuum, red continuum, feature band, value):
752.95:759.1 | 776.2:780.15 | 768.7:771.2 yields 0.025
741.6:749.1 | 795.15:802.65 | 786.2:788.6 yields -0.043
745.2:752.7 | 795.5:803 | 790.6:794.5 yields 0.013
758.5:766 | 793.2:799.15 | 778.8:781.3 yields -0.041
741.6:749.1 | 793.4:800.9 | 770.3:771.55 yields 0.014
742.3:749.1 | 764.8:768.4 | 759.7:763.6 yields 0.048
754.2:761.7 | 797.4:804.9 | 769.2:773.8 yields 0.002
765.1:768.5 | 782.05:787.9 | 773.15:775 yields 0.036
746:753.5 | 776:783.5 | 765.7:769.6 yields 0.007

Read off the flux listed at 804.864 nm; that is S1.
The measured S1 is 8.131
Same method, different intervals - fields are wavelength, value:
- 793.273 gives 7.988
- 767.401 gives 8.525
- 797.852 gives 7.754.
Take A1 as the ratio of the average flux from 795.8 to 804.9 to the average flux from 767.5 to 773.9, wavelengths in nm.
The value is 0.9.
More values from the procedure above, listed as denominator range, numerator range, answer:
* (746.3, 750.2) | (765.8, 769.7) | 0.99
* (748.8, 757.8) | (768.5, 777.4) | 0.96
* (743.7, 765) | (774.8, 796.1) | 0.97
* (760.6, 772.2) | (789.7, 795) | 0.96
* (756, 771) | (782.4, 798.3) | 0.97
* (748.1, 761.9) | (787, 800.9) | 0.94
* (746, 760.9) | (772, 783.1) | 0.97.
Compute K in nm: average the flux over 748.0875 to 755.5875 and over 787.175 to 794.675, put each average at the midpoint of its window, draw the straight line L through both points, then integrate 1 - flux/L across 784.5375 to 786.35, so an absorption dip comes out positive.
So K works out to -0.08 nm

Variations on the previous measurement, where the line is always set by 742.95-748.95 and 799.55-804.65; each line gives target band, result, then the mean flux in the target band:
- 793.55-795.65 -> 0.04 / 7.95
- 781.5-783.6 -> -0.04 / 8.4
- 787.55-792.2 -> -0.10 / 8.34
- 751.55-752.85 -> -0.01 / 8.7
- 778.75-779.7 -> -0.01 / 8.42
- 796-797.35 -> 0.02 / 7.94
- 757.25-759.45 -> -0.03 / 8.71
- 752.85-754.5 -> -0.06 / 8.96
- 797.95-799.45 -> -0.02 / 8.17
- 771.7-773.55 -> -0.03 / 8.54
